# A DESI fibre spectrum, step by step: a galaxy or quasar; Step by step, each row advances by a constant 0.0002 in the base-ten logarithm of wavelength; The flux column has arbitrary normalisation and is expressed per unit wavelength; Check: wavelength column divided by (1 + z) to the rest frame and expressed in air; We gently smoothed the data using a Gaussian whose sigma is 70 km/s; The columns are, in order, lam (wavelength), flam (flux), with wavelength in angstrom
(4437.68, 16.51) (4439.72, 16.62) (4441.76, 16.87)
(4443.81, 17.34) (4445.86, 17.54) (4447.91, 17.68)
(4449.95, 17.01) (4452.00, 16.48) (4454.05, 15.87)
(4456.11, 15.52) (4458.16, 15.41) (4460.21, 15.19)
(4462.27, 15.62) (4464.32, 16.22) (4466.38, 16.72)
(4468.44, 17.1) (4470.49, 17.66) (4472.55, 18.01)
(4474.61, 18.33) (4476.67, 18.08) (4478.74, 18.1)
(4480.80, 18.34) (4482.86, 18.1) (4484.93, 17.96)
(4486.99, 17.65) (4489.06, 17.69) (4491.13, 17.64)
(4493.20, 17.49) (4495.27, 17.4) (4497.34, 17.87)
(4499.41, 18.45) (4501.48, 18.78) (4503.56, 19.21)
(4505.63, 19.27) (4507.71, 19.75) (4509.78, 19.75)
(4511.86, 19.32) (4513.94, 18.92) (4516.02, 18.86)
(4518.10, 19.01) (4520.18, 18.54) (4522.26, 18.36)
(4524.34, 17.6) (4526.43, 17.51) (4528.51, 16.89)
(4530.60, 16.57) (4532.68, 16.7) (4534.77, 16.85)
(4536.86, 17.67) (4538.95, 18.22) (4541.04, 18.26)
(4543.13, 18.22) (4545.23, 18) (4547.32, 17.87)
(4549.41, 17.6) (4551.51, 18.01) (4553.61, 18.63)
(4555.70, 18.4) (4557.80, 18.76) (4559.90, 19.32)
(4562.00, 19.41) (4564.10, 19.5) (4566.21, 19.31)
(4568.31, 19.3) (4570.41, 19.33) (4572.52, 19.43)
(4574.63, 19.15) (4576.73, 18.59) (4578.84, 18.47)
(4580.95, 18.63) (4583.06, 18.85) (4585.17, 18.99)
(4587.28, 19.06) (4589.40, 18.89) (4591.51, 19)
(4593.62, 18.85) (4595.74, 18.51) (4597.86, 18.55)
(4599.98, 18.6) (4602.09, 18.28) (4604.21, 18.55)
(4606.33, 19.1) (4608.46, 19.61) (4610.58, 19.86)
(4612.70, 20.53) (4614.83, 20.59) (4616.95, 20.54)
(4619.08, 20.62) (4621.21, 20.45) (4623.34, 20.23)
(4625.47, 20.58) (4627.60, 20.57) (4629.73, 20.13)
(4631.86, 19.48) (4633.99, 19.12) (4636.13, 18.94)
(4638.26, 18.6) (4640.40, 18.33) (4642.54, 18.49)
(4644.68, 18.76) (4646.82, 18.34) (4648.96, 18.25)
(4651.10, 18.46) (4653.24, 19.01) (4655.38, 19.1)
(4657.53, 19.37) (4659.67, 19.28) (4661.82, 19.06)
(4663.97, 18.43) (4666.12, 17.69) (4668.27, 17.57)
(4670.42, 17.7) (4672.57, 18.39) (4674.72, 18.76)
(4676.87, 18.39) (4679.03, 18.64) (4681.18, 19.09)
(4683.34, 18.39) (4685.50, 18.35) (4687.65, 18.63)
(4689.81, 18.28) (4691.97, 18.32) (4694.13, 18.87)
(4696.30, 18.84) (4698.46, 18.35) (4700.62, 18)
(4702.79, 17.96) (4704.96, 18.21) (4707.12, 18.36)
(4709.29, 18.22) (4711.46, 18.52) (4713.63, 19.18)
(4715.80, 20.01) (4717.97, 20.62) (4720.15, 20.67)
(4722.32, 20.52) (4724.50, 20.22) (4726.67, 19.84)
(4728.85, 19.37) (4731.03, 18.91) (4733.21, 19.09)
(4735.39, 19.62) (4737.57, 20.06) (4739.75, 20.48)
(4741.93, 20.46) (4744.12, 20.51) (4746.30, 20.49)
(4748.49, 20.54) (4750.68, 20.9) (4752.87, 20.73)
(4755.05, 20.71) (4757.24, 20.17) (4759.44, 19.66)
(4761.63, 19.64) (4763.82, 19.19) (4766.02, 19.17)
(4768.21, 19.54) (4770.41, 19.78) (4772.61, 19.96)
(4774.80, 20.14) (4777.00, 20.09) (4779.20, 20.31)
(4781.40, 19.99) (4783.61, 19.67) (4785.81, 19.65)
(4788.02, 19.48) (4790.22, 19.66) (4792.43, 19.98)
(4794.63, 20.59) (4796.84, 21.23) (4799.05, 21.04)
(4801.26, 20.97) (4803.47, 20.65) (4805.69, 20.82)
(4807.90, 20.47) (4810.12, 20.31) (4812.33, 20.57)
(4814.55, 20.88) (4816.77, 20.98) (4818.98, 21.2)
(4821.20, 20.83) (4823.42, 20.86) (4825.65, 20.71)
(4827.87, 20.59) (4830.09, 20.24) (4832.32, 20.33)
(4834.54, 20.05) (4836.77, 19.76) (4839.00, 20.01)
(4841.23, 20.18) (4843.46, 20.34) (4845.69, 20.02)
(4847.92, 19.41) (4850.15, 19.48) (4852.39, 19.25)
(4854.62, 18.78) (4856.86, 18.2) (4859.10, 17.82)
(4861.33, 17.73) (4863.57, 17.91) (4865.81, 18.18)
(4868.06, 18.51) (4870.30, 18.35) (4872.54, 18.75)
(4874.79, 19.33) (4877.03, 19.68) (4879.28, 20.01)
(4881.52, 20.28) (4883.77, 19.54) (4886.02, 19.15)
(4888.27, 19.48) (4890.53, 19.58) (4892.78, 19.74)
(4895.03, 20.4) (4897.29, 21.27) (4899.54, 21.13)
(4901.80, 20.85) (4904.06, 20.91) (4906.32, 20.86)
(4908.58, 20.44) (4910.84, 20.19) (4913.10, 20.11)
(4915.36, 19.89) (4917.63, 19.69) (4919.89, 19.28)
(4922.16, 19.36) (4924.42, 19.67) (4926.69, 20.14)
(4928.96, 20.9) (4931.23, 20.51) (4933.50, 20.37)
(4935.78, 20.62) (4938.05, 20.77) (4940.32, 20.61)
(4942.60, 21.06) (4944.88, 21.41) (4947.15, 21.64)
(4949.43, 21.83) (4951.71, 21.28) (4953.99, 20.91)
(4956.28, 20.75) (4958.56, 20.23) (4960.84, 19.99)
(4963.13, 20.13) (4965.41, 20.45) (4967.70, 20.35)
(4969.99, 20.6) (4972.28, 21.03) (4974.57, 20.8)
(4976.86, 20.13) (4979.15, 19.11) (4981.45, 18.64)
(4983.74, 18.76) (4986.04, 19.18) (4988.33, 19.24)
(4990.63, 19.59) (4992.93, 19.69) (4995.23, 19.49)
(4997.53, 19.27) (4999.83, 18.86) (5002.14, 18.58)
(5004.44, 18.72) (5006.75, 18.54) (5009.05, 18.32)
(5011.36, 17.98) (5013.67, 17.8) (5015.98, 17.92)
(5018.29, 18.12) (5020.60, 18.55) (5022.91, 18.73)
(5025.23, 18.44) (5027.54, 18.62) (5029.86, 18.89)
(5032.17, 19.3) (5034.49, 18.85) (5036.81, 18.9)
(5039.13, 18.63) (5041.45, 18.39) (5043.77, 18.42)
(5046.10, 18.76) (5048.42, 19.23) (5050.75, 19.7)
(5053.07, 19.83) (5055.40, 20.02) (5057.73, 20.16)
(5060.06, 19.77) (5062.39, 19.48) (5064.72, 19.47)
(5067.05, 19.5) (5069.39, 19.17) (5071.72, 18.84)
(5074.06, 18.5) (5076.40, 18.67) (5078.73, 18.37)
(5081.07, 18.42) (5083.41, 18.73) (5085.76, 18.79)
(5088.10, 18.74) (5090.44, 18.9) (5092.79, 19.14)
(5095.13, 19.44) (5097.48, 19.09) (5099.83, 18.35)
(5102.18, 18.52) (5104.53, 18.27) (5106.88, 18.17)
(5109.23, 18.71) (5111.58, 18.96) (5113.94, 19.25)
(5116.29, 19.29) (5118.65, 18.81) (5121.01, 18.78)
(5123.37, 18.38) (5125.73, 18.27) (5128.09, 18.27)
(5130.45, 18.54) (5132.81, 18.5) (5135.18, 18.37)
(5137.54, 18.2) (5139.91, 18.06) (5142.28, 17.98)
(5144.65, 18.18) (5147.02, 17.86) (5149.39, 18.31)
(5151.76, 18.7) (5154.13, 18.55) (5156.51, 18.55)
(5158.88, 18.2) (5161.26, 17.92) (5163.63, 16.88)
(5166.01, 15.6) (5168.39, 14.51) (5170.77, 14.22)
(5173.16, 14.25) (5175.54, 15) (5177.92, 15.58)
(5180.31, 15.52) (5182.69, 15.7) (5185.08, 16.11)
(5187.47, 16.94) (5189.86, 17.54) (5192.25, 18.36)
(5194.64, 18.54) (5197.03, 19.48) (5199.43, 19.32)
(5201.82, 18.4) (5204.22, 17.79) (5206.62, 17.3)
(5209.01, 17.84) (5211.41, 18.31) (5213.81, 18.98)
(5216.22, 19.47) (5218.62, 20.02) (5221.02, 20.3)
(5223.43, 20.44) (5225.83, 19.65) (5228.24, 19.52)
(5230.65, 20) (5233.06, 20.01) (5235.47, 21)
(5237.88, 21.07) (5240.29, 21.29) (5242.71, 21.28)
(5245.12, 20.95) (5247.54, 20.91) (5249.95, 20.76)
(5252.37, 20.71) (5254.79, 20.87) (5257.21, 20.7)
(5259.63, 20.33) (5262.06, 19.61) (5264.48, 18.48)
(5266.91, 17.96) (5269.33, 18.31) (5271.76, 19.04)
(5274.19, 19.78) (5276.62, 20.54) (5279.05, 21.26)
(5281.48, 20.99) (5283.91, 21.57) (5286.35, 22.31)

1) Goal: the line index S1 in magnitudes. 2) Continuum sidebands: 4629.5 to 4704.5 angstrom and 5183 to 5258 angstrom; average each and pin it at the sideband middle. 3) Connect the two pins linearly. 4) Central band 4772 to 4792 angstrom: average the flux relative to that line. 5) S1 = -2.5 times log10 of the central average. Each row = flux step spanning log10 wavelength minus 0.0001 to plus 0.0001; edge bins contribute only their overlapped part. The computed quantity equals -0.06 mag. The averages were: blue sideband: 18.6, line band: 19.9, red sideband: 19.4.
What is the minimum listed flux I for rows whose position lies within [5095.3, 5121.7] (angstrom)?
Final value 18.17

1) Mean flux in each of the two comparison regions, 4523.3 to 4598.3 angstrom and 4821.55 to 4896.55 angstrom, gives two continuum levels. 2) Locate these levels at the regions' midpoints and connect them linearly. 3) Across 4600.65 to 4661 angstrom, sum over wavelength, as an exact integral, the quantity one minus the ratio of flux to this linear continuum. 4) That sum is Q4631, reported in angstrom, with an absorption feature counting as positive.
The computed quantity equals -2.3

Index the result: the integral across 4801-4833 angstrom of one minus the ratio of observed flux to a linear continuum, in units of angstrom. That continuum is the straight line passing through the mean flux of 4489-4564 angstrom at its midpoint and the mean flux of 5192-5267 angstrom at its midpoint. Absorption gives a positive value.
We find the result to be -3.09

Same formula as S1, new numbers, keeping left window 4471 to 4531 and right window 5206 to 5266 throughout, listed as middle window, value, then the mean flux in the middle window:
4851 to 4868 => 0.05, 18.3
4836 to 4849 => -0.05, 20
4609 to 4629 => -0.10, 20.4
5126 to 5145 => 0.09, 18.3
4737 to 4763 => -0.08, 20.4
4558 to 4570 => -0.05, 19.3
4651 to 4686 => 0.01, 18.6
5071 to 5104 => 0.05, 18.7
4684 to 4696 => 0.01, 18.5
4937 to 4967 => -0.08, 20.8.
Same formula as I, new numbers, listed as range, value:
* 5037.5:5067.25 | 18.39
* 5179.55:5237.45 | 15.52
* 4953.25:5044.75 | 17.8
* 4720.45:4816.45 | 18.91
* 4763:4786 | 19.17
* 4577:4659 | 18.25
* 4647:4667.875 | 17.69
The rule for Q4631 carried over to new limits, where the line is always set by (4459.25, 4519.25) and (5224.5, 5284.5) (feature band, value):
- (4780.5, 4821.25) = -3.3 angstrom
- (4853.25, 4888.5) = 0.5 angstrom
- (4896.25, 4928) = -1.7 angstrom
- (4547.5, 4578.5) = -1.1 angstrom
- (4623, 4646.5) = -1.1 angstrom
